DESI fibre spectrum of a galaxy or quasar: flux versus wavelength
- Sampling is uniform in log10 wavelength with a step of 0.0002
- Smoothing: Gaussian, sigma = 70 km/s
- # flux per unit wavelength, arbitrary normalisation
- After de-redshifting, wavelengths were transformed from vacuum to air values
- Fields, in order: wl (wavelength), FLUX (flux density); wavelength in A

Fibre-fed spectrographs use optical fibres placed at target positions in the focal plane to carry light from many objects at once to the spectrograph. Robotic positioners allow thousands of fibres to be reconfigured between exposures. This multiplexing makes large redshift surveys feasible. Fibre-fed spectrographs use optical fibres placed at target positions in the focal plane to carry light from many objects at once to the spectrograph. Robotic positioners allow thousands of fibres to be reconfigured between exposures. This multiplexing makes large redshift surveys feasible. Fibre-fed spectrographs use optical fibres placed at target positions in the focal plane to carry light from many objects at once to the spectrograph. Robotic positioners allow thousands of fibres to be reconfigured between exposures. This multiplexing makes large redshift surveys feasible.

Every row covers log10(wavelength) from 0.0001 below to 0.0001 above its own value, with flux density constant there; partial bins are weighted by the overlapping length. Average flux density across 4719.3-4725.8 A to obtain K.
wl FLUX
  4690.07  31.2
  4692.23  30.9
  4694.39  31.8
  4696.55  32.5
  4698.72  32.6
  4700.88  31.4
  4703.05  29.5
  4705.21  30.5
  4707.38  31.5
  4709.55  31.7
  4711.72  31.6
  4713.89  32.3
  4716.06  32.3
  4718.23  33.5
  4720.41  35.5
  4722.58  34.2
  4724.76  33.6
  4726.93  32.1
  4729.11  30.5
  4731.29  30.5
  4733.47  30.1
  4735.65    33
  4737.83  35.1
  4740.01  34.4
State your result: 34.4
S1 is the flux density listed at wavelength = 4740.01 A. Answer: 34.4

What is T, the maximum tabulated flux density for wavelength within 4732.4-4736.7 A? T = 33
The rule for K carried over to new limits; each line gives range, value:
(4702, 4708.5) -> 30.5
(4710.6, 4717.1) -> 32.1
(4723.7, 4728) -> 32.9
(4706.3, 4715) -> 31.8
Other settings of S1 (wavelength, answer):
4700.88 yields 31.4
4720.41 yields 35.5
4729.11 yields 30.5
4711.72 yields 31.6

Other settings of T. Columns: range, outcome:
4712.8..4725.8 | 35.5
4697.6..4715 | 32.6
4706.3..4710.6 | 31.7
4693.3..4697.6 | 32.5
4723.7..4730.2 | 33.6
